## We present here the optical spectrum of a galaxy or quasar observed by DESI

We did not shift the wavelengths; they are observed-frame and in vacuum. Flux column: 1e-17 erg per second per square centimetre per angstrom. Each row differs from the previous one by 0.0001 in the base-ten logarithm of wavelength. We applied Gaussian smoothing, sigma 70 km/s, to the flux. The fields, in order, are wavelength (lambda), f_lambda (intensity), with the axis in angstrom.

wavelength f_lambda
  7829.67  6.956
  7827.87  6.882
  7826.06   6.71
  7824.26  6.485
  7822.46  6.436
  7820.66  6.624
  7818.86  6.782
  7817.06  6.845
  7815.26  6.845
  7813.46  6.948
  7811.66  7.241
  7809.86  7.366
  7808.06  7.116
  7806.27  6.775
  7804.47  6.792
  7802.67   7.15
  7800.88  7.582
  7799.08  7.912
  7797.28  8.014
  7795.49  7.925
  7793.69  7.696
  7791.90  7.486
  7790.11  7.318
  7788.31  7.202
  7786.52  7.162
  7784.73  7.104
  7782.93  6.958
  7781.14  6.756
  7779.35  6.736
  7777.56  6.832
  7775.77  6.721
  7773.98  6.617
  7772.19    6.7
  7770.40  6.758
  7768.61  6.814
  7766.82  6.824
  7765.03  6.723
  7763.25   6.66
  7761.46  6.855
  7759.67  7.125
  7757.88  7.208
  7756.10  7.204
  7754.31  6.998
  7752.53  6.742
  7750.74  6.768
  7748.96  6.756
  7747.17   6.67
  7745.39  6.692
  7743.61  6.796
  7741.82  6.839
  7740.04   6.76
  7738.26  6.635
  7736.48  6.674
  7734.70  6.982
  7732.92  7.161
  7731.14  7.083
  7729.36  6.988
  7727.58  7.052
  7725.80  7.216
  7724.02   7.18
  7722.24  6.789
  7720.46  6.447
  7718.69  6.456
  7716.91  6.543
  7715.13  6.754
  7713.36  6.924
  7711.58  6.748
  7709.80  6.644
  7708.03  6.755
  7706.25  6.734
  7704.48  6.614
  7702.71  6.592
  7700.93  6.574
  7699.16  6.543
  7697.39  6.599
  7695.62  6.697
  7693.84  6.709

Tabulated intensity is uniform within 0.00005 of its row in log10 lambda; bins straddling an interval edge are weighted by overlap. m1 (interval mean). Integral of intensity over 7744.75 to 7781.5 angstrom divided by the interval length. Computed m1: 6.82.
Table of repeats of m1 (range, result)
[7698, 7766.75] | 6.81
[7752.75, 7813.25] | 7.1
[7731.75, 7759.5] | 6.87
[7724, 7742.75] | 6.95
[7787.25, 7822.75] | 7.22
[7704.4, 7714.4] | 6.75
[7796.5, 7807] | 7.37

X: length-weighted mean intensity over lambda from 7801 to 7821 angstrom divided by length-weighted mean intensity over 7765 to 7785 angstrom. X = 1.0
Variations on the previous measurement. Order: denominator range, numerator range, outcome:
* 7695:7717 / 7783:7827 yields 1.07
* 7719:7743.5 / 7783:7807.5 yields 1.07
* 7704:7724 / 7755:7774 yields 1.03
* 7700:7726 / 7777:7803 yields 1.09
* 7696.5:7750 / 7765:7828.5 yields 1.04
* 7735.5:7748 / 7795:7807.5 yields 1.10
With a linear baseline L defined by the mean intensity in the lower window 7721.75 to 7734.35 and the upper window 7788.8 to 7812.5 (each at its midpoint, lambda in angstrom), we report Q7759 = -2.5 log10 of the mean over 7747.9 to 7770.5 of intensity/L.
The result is 0.05 mag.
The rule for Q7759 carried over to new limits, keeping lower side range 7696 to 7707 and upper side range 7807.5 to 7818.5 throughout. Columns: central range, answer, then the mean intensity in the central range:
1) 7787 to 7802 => -0.10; 7.62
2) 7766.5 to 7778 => 0.02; 6.74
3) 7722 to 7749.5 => -0.02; 6.9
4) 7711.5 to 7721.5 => 0.01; 6.64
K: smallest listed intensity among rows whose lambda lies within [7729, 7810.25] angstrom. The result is 6.617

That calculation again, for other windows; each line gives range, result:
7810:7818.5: 6.845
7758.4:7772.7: 6.66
